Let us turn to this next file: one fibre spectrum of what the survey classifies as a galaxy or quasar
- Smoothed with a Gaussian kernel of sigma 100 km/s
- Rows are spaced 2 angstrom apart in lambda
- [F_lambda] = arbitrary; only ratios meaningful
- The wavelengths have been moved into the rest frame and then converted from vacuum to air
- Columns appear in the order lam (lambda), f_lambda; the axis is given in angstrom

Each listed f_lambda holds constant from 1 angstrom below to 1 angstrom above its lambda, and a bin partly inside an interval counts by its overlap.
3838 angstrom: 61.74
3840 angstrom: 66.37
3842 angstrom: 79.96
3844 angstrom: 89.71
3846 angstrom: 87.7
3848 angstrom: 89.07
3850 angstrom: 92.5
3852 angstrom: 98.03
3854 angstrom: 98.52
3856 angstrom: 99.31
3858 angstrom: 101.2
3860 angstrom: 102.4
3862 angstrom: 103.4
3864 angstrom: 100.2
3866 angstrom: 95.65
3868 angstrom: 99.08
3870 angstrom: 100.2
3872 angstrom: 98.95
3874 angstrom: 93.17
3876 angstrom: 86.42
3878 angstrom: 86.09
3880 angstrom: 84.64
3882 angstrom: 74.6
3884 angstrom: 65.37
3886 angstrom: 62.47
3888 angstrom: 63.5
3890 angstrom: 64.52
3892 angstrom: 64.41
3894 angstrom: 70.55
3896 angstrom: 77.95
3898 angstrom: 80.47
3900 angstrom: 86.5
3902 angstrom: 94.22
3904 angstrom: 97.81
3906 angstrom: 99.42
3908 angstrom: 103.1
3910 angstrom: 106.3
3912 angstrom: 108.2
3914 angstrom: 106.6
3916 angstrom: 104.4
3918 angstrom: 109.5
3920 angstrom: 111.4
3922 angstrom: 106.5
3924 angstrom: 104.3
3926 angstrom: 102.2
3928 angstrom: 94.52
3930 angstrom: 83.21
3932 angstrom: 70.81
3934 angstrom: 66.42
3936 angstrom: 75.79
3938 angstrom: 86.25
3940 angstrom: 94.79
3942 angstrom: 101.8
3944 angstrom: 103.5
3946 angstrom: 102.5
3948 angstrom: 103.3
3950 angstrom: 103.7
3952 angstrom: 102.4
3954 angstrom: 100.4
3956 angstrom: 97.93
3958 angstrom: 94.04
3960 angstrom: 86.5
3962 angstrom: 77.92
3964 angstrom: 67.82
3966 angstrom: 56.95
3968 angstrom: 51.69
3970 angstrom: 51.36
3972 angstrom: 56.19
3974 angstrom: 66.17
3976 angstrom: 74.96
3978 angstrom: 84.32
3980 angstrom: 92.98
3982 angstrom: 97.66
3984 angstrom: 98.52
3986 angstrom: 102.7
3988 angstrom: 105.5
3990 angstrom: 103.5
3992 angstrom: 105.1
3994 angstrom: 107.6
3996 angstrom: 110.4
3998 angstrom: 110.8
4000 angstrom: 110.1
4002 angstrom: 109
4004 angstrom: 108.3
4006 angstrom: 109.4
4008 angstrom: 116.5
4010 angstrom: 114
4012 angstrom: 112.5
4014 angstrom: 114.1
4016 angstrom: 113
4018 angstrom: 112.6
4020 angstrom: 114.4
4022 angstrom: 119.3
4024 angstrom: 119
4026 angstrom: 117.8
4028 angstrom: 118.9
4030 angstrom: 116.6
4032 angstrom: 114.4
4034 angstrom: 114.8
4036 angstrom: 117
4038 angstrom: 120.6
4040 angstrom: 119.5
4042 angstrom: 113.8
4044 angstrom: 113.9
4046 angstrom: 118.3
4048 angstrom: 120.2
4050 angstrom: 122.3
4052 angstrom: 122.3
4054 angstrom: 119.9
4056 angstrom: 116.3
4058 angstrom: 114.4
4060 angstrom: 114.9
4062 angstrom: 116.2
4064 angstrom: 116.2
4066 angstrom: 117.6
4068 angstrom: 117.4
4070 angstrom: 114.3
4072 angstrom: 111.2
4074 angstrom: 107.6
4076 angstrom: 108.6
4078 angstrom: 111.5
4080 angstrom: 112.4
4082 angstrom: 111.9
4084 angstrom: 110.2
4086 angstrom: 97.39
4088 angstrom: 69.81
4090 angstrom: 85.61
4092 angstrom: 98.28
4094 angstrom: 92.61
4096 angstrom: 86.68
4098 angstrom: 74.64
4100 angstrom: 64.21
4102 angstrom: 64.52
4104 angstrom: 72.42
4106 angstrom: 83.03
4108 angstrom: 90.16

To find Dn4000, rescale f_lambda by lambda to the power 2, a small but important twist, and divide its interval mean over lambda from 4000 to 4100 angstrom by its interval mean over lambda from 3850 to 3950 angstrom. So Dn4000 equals 1.30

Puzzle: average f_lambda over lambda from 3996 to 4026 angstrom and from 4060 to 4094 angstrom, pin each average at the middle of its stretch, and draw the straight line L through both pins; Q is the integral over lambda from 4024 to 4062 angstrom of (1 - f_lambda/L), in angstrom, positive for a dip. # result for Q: -2.6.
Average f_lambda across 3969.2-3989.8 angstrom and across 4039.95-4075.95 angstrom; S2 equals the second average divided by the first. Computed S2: 1.38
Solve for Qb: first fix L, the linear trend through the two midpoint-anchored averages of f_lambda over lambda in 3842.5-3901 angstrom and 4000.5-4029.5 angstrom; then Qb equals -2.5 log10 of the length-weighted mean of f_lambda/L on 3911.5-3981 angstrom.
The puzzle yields 0.14 mag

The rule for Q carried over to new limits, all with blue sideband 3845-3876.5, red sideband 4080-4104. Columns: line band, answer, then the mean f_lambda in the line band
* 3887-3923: 1.1 angstrom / 92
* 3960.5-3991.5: 4.1 angstrom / 79.8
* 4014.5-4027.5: -3.7 angstrom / 116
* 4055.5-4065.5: -3.0 angstrom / 116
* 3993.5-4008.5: -3.1 angstrom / 110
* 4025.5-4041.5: -4.9 angstrom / 117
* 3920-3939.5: 1.0 angstrom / 89.2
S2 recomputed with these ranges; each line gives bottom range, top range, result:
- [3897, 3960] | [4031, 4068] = 1.21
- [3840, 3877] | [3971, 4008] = 1.04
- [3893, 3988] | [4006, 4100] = 1.23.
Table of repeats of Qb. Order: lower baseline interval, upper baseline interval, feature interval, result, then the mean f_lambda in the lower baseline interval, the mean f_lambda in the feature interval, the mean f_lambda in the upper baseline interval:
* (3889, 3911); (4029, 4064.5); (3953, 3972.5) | 0.31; 85.9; 74.5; 117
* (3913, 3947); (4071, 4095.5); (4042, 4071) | -0.17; 95.6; 117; 101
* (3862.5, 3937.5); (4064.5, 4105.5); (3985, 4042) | -0.20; 89.2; 113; 96.5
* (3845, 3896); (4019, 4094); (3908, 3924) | -0.15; 87.1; 107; 113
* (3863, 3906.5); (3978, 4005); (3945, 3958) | -0.05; 83.7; 101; 104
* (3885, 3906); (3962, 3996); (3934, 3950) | -0.17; 77.3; 94.1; 83.4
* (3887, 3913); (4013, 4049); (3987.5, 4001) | 0.00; 85.9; 108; 117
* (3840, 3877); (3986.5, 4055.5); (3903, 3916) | -0.03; 94.5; 104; 114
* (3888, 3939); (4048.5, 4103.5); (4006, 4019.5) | -0.15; 90.5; 113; 104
